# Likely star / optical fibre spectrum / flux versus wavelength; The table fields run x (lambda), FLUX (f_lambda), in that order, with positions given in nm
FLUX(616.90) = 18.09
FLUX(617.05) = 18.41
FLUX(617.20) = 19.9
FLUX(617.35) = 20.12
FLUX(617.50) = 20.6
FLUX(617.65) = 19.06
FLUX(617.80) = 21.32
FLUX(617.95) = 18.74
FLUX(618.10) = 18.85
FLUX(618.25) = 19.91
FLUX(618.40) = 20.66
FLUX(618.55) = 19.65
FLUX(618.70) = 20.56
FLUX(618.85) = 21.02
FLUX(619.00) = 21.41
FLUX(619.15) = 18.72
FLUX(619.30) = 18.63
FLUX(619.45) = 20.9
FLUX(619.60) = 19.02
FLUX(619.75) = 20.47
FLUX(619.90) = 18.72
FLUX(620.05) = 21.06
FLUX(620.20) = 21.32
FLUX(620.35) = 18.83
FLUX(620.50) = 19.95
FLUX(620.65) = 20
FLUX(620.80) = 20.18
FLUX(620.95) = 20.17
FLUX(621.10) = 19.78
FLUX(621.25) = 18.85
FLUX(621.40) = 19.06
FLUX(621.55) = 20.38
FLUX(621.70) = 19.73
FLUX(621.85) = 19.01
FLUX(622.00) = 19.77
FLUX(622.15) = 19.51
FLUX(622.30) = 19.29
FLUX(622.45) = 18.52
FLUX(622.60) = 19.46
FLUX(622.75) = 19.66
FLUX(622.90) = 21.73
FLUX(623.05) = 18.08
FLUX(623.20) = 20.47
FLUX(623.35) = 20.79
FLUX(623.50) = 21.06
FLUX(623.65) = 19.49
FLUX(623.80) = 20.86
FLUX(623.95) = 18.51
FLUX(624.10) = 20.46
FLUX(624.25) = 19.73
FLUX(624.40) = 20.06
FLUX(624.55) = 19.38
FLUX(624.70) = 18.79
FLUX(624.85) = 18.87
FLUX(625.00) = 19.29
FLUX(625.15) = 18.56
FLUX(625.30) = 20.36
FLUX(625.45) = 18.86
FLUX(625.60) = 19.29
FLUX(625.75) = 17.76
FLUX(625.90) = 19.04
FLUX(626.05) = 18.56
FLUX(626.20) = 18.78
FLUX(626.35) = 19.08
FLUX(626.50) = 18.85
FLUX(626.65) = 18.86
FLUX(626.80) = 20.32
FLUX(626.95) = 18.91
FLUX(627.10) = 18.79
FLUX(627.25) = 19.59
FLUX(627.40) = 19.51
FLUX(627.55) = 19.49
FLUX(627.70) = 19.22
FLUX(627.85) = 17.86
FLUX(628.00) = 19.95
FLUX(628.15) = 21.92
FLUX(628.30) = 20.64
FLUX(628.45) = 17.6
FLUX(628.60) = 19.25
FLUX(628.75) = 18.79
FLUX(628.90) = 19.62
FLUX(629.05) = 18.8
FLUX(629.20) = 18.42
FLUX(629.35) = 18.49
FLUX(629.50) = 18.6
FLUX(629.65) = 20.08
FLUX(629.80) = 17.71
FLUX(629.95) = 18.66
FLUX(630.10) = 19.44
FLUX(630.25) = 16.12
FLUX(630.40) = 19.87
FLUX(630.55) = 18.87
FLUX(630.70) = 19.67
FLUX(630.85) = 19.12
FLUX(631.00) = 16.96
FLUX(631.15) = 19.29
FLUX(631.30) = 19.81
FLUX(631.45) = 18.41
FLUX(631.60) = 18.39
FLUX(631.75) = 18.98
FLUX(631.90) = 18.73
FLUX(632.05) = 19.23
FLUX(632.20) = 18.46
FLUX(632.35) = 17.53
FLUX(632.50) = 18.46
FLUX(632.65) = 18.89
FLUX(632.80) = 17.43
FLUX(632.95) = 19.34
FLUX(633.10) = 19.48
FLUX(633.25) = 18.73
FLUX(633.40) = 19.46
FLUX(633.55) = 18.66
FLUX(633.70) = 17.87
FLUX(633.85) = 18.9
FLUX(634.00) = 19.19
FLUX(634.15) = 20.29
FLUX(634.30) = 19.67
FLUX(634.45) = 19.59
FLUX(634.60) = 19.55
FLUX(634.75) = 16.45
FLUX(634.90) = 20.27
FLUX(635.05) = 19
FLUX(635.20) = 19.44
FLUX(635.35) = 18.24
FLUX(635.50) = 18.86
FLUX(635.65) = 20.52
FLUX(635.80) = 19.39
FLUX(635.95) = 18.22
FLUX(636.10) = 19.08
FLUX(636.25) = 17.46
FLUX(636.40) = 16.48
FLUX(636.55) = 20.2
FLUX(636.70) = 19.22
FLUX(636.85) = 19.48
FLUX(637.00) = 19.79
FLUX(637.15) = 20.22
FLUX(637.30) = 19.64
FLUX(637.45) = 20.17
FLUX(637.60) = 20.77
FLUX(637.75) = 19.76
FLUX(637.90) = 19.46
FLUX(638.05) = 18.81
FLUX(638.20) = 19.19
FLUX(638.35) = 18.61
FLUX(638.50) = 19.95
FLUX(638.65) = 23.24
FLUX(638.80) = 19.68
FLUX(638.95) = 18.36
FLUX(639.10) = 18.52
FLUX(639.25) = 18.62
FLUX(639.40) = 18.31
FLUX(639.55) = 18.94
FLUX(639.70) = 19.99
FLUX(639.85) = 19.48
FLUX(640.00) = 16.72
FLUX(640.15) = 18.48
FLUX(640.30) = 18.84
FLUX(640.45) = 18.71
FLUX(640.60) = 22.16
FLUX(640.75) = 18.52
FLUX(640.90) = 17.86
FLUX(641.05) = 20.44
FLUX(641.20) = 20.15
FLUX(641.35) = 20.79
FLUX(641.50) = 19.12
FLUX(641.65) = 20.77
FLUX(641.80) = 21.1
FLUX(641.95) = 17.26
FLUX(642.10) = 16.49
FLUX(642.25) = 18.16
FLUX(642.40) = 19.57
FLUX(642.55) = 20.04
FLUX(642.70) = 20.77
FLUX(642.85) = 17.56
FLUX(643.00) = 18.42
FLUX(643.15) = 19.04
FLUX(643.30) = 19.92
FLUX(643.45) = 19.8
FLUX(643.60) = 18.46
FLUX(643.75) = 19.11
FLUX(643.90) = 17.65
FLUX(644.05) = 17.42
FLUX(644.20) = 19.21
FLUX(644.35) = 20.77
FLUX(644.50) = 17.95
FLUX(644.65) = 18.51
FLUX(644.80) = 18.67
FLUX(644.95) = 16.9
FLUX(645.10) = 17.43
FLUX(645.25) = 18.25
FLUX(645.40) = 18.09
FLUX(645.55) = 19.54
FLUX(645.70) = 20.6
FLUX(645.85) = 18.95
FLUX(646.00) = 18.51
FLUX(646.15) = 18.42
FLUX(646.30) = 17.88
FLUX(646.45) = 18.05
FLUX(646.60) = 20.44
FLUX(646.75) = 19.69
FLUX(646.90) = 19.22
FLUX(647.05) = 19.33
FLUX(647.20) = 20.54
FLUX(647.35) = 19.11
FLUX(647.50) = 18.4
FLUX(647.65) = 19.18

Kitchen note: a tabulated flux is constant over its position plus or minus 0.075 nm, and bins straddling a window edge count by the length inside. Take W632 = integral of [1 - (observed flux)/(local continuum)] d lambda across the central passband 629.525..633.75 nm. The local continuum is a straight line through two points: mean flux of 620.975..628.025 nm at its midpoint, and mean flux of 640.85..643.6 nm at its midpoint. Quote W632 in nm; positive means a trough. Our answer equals 0.14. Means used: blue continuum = 19.4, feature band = 18.7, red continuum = 19.3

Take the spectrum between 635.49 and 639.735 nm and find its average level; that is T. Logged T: 19.3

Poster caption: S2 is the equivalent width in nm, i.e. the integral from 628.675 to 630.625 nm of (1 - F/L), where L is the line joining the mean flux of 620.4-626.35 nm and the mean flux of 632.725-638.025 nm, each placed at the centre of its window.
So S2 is 0.06 nm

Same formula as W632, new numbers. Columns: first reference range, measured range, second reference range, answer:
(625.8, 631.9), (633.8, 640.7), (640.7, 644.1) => -0.08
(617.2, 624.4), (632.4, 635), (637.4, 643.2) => 0.07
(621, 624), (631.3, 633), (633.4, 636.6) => 0.05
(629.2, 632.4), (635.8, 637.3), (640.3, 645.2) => -0.01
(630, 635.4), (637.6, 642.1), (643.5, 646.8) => -0.15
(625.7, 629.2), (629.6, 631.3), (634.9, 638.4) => 0.04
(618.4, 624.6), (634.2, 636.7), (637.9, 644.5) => 0.06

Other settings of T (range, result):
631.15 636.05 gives 18.9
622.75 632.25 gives 19.2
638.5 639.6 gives 19.4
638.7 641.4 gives 19.2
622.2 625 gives 19.7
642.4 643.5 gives 19.4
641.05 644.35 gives 19.2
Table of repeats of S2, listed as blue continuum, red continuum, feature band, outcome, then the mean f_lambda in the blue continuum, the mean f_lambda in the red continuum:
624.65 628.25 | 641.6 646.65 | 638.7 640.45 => 0.01 nm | 19.2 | 18.8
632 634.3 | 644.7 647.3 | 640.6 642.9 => -0.06 nm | 18.8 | 18.9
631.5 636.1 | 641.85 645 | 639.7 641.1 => -0.02 nm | 18.9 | 18.7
